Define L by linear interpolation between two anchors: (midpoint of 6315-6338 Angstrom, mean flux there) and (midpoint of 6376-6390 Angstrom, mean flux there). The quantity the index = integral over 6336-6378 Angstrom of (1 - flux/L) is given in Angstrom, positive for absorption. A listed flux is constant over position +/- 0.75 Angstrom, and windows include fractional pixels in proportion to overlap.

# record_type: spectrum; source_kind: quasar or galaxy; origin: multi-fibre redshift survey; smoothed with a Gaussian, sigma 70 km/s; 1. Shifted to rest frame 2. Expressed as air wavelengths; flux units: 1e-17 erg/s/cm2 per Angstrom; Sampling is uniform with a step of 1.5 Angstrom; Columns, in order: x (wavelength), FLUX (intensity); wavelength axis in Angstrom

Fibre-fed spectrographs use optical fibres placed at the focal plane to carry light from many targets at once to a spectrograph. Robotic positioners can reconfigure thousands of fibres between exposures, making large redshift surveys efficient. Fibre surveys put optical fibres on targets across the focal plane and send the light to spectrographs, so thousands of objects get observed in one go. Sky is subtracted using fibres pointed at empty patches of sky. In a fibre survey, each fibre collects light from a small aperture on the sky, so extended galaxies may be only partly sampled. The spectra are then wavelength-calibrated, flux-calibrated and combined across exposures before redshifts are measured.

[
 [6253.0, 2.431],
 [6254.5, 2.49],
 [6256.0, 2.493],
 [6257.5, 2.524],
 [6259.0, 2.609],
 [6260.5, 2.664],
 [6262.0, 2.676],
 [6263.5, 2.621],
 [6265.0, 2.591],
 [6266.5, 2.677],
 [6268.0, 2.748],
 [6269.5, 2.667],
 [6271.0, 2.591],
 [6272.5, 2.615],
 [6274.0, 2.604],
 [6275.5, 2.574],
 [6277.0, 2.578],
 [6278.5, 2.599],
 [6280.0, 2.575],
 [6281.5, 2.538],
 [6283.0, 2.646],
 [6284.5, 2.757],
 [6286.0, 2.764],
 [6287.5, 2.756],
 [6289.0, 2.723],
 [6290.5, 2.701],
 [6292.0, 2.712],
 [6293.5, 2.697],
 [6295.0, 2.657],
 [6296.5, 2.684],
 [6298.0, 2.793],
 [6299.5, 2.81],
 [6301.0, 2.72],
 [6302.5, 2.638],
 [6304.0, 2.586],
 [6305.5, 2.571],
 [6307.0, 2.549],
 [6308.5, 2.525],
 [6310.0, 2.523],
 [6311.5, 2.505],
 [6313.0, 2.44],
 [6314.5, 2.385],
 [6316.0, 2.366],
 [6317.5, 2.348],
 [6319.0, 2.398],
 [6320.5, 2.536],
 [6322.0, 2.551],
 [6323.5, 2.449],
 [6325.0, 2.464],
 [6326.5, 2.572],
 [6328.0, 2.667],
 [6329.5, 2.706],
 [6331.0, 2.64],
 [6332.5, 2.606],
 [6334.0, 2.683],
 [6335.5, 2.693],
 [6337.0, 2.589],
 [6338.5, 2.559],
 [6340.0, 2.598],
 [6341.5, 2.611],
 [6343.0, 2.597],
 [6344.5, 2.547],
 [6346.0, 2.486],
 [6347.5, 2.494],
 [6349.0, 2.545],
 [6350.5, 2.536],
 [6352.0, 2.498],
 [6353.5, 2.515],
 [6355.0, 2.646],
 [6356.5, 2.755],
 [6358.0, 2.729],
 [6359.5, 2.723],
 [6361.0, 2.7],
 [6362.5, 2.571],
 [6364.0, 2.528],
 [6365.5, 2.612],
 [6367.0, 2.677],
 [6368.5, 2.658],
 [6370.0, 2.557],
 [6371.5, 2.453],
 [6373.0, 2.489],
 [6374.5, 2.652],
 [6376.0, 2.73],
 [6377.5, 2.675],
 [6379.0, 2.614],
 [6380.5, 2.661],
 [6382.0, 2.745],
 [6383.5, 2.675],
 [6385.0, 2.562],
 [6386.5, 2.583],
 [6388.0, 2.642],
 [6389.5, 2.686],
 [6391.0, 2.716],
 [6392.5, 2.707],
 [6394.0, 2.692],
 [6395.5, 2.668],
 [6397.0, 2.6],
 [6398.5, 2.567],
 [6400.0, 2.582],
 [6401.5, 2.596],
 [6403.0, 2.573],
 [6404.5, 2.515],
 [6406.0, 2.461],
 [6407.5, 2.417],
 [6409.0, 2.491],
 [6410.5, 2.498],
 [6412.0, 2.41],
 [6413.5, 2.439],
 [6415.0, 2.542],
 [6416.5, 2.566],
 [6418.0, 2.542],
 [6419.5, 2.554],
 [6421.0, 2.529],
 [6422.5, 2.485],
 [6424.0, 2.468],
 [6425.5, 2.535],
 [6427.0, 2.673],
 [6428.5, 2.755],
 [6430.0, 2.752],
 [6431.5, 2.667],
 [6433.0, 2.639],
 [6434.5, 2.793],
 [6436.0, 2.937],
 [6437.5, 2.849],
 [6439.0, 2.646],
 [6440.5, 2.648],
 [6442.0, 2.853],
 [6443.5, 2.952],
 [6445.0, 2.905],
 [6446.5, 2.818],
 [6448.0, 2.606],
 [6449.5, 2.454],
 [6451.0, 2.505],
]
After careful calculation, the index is 0.1 Angstrom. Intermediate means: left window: 2.55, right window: 2.65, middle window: 2.6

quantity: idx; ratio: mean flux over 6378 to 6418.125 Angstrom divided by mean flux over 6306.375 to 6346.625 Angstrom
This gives 1.0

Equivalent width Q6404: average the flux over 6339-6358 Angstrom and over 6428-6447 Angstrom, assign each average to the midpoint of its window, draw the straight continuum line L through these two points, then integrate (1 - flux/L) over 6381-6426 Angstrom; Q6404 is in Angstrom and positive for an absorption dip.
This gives 2.3 Angstrom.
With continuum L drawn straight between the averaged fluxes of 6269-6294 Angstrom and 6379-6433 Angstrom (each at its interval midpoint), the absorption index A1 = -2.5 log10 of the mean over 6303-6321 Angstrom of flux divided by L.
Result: 0.07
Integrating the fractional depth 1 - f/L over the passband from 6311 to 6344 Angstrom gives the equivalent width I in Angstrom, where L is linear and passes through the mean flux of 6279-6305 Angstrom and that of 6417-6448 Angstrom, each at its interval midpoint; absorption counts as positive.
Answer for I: 1.8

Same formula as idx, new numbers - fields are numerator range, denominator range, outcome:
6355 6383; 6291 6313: 1.00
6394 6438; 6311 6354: 1.02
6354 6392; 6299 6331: 1.04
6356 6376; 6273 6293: 0.99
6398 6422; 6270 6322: 0.97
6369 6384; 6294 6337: 1.02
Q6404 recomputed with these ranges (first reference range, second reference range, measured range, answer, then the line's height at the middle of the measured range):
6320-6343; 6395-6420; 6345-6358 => 0.0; 2.58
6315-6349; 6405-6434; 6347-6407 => -1.5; 2.55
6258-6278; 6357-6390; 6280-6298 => -0.4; 2.63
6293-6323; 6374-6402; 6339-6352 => 0.3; 2.6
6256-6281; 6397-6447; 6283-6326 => 0.4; 2.62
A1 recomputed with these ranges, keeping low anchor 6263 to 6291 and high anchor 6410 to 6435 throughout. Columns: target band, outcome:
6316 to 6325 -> 0.08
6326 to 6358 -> 0.01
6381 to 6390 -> -0.02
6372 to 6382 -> -0.02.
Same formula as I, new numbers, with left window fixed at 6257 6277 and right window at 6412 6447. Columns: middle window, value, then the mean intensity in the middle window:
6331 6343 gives 0.1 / 2.62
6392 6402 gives 0.1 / 2.63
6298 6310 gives 0.0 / 2.63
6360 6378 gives 0.3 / 2.61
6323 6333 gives 0.2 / 2.59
